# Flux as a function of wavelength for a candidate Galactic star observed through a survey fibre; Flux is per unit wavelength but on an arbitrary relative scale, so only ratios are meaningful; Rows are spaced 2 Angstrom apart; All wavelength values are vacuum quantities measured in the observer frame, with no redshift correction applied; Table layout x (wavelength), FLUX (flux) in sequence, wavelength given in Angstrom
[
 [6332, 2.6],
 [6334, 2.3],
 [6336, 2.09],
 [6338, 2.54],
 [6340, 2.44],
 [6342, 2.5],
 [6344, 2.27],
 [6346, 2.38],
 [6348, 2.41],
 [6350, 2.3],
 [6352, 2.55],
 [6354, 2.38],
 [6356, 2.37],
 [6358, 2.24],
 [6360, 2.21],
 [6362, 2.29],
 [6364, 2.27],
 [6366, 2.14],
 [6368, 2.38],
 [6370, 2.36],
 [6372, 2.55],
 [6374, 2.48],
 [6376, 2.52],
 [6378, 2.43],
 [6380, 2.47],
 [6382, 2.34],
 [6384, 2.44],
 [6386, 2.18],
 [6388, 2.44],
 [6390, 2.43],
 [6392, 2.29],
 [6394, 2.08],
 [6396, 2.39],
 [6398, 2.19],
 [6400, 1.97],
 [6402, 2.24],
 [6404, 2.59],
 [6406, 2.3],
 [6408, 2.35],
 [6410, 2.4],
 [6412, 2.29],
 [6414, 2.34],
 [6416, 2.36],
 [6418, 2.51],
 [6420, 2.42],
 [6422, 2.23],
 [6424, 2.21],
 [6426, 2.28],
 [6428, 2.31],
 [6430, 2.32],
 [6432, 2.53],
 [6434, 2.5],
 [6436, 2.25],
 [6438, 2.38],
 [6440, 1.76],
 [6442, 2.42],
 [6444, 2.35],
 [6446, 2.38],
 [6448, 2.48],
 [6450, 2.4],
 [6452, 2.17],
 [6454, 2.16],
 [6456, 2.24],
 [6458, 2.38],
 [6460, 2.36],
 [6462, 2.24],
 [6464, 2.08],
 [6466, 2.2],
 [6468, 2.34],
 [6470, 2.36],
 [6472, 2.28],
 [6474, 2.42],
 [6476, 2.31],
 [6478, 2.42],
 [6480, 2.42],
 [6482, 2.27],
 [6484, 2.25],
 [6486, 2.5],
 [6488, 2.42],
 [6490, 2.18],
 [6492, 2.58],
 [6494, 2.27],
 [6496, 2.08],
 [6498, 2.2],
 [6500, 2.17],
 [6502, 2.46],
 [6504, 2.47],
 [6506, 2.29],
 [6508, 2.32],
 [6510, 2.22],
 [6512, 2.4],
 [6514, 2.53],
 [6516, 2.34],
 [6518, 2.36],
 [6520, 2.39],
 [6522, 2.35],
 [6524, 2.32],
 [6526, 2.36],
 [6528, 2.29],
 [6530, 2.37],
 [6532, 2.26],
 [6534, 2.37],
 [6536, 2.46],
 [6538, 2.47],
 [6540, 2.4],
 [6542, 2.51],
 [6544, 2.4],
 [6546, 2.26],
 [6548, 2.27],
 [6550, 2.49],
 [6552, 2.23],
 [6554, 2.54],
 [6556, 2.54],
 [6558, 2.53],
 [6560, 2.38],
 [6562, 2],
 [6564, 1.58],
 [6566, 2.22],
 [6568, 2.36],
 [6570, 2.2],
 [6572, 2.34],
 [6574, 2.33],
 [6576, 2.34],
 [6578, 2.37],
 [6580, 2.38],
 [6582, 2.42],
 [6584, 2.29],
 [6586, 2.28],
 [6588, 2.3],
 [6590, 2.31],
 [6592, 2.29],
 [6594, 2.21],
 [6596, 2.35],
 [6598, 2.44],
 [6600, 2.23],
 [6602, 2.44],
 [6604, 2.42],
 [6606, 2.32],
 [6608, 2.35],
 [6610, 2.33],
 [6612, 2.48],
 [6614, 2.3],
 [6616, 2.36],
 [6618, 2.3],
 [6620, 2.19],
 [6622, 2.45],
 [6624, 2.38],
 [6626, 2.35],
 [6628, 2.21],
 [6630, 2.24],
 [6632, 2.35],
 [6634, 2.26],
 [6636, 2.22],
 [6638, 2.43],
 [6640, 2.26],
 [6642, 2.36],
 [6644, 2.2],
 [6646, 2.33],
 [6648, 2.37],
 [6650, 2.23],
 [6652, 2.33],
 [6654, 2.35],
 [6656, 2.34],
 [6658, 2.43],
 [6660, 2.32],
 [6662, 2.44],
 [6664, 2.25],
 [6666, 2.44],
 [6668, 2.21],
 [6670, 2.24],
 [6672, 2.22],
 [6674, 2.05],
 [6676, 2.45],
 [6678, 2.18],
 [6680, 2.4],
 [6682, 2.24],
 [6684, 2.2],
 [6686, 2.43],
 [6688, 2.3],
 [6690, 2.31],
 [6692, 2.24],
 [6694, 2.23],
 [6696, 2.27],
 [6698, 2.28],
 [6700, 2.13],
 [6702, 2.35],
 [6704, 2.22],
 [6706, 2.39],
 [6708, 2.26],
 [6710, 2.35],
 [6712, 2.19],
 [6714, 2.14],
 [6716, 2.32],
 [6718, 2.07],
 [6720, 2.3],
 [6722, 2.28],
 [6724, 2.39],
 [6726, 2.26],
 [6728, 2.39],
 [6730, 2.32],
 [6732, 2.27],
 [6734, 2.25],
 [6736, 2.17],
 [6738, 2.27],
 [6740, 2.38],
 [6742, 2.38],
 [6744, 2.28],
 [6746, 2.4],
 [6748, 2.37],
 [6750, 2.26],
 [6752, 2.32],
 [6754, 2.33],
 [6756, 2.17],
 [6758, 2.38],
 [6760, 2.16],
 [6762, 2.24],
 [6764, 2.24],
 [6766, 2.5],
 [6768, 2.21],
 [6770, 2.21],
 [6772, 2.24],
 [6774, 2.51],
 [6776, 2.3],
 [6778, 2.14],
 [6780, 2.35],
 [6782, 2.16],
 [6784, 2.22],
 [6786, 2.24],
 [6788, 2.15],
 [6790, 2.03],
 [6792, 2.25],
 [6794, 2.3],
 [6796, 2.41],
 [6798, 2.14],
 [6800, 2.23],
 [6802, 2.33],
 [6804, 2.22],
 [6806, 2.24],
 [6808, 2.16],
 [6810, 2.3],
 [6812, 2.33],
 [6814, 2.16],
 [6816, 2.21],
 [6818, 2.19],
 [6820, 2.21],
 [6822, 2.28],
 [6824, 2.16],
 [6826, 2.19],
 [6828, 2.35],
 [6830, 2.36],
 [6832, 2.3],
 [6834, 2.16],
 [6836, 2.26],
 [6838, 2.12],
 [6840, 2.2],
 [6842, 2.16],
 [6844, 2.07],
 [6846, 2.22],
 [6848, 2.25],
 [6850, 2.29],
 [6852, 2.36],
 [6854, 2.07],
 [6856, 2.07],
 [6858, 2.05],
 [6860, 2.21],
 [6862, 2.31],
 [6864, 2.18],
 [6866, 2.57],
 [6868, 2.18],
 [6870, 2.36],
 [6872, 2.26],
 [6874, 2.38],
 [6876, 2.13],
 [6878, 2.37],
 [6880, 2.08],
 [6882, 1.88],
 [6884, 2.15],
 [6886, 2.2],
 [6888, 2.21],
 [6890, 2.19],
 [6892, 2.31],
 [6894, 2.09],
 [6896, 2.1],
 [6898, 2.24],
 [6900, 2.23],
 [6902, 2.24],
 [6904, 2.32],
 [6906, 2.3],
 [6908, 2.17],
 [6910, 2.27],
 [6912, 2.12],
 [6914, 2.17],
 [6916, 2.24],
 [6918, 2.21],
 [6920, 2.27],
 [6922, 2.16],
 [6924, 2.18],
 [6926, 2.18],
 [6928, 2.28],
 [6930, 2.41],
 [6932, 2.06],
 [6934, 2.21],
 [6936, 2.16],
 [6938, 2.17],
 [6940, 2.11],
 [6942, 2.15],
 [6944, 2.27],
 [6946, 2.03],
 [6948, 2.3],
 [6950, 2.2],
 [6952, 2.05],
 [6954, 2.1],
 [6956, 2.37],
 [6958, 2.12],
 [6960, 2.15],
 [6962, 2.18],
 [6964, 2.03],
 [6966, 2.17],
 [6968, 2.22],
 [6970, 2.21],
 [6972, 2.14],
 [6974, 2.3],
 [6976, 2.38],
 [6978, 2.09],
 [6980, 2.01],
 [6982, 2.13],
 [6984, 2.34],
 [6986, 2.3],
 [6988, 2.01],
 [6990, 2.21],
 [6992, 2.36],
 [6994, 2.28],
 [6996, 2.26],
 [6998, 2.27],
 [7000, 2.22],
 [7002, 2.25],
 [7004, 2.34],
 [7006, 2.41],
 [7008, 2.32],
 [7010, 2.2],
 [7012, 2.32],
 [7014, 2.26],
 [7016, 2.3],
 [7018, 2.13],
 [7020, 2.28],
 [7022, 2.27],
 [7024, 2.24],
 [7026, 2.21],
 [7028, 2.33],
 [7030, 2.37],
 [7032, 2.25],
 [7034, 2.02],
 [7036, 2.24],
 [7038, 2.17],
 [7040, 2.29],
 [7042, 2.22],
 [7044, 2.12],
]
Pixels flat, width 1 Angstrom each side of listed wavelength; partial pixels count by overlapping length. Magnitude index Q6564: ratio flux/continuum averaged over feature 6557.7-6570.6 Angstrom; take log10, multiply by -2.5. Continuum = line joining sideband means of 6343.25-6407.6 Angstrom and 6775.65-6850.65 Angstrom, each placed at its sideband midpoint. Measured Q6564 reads 0.06 mag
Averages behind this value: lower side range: 2.34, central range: 2.16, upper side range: 2.23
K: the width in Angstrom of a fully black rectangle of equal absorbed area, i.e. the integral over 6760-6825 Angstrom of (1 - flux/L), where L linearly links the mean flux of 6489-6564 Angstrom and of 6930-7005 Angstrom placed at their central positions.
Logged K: 0.3 Angstrom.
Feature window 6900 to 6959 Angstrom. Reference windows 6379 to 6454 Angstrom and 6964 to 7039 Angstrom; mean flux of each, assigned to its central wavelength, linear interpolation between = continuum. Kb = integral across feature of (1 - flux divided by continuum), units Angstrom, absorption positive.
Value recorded 1.2 Angstrom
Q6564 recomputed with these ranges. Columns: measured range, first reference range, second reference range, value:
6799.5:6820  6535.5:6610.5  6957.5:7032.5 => 0.019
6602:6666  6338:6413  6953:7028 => -0.015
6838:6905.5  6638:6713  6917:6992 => 0.005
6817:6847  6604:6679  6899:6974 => 0.010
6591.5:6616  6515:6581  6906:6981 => -0.017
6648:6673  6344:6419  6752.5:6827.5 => -0.019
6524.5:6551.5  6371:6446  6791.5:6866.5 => -0.031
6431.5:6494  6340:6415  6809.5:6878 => 0.002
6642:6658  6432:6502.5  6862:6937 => -0.023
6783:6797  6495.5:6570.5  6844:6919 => 0.007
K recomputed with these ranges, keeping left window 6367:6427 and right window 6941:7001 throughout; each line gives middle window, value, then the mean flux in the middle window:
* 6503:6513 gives -0.1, 2.34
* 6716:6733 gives -0.2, 2.29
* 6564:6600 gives 0.0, 2.3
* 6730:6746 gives -0.3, 2.29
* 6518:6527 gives -0.2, 2.36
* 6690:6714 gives 0.1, 2.26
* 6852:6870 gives 0.0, 2.22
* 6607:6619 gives -0.3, 2.35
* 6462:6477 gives 0.3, 2.28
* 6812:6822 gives 0.1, 2.21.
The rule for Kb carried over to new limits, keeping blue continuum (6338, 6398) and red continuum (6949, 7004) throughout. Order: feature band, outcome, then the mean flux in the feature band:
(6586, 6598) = 0.00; 2.3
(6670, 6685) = 0.21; 2.25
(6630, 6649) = -0.12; 2.31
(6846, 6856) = 0.05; 2.22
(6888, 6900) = 0.17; 2.19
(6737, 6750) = -0.44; 2.34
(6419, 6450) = 0.28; 2.32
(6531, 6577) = -0.23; 2.33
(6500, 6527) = -0.44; 2.36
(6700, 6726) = 0.06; 2.27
